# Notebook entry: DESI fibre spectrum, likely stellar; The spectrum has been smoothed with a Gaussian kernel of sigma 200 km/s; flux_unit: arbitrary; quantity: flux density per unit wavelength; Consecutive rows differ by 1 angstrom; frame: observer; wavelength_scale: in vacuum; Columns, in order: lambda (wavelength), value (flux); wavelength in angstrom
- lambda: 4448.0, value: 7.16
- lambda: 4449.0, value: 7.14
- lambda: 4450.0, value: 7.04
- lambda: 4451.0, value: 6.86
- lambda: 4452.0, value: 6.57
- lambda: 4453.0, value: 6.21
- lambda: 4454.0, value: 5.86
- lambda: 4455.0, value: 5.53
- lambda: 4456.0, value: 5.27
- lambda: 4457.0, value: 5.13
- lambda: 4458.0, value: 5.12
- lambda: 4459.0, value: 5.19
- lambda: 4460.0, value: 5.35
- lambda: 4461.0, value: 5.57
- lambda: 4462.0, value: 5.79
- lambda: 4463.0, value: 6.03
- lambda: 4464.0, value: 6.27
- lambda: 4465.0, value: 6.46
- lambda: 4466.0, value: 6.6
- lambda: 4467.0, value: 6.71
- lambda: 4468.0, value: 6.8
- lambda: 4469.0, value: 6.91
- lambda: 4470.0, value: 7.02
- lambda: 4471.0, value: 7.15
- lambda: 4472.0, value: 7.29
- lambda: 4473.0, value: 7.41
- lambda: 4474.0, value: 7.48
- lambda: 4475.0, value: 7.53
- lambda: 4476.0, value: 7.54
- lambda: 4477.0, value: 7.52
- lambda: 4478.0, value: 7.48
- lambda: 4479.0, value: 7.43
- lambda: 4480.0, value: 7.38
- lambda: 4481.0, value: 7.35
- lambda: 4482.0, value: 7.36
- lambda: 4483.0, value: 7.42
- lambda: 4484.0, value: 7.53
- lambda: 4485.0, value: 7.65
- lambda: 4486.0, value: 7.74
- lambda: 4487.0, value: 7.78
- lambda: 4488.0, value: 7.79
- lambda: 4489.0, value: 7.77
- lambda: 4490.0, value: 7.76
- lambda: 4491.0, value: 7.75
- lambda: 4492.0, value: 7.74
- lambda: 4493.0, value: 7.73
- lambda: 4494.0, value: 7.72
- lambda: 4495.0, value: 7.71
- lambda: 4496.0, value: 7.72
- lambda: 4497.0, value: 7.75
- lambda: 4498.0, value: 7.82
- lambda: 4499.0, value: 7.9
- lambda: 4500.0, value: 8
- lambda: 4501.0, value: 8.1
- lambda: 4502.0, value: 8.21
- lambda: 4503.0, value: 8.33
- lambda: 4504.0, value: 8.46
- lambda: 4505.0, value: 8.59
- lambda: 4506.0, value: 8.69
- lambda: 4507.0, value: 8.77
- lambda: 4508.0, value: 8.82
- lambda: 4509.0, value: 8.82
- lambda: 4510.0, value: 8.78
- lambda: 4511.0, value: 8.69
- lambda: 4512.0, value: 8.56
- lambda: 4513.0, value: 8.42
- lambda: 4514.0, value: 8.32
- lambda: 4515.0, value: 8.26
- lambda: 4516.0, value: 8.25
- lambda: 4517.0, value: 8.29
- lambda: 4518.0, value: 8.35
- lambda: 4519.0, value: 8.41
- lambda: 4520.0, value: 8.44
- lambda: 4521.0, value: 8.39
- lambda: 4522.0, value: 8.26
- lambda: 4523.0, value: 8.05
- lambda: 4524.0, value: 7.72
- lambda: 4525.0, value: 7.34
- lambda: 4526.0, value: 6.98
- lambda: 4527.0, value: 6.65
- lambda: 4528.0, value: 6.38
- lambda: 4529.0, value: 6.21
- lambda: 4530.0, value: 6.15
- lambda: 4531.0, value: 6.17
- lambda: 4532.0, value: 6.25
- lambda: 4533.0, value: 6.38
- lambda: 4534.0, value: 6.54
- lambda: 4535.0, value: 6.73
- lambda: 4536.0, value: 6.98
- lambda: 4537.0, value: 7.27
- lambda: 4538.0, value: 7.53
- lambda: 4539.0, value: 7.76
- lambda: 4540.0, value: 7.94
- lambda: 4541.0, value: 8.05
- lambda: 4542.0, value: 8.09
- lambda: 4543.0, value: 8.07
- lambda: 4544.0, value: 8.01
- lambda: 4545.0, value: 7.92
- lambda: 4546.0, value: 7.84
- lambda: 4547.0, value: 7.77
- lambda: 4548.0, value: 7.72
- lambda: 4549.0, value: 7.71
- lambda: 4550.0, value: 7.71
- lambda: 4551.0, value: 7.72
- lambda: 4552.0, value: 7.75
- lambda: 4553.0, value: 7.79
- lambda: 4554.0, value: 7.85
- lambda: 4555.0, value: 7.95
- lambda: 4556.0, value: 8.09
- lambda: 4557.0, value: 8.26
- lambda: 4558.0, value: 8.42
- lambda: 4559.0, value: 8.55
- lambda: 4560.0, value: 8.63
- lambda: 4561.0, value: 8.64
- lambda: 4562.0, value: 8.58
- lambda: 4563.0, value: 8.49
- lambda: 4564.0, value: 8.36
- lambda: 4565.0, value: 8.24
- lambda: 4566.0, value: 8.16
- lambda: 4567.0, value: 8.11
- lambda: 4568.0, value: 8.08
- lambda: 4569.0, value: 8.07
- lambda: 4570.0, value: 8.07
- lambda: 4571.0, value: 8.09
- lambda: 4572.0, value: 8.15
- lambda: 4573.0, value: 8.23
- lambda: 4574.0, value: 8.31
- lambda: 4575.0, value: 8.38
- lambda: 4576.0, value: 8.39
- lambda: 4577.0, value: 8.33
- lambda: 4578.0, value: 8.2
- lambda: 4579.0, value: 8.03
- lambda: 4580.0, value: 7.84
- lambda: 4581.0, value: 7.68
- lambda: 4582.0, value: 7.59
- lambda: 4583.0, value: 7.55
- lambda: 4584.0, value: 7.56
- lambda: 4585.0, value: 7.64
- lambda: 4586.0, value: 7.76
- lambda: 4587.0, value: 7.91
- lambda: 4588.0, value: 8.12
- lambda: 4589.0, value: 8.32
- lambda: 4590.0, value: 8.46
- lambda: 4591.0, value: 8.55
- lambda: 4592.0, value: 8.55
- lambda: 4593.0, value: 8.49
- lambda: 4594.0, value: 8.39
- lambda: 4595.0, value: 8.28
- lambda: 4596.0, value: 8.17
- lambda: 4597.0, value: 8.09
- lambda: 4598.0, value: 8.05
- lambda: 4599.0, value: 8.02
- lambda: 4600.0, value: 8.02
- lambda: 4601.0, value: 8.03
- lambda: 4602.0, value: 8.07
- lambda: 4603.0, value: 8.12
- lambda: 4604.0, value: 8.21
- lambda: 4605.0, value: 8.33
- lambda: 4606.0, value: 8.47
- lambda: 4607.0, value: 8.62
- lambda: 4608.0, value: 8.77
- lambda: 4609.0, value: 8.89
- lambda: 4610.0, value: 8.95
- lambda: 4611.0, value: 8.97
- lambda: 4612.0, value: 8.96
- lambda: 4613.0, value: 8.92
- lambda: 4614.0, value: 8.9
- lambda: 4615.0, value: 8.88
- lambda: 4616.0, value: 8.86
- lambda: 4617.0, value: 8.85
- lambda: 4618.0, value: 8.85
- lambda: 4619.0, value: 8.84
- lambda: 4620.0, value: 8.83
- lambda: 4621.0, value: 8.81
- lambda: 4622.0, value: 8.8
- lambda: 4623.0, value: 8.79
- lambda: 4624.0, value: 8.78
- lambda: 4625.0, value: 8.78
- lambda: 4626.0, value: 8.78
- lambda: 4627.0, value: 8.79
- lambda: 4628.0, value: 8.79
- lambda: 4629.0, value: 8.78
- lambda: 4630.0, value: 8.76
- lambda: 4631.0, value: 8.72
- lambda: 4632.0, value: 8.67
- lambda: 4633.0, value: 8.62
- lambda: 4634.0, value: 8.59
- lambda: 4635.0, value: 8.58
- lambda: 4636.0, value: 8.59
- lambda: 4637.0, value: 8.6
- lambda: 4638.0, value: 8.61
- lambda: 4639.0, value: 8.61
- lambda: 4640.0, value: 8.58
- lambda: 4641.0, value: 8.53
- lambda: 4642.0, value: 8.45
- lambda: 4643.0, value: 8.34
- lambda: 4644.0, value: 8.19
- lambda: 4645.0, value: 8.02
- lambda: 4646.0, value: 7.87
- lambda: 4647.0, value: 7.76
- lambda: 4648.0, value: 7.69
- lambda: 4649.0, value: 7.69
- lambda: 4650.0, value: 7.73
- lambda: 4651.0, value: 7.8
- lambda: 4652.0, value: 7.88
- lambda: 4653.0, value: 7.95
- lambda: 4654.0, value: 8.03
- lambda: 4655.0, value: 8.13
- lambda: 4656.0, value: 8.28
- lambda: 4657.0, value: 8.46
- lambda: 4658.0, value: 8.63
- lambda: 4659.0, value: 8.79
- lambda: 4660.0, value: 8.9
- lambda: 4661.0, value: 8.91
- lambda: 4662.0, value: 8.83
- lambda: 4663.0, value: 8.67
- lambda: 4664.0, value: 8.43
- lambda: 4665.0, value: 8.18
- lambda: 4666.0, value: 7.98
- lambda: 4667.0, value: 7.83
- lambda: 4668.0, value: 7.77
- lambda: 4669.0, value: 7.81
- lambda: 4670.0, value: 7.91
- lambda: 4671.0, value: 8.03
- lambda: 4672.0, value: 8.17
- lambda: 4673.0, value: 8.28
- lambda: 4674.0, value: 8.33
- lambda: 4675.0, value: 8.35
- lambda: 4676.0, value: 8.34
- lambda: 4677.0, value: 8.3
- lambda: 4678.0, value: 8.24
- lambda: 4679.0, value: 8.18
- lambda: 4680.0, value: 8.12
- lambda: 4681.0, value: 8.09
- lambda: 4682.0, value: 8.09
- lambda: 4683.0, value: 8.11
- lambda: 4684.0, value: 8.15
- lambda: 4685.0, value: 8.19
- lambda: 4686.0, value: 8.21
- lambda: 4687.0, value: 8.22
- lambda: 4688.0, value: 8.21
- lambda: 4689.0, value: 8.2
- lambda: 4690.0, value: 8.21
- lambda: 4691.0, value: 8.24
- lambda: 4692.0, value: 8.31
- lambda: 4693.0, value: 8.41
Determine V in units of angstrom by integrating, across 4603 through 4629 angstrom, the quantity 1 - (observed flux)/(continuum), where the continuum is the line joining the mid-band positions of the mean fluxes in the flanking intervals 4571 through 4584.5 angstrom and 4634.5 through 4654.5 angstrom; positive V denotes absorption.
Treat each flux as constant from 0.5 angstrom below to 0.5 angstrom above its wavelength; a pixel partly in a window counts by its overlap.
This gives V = -2.1 angstrom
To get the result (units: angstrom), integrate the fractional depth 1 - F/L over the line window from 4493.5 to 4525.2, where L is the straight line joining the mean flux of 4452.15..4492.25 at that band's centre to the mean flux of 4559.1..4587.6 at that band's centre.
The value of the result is -4.1 angstrom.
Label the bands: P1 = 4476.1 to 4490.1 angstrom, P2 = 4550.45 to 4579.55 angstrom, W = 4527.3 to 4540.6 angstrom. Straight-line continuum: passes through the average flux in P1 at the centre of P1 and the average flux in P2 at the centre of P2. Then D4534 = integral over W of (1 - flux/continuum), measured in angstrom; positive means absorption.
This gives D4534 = 1.9 angstrom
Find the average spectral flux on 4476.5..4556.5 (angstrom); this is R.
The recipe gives 7.76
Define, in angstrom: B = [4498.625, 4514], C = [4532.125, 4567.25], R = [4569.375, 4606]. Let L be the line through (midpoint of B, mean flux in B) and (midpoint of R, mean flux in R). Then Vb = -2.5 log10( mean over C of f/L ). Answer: 0.057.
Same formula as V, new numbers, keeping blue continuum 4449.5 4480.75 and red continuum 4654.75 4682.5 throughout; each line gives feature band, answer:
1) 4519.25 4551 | -1.15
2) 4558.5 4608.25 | -4.21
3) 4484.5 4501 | -2.45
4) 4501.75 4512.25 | -2.62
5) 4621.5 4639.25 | -1.66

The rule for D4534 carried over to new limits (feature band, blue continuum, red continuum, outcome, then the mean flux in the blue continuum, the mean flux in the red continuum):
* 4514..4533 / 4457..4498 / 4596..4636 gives 0.31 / 7.09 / 8.62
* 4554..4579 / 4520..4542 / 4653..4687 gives -2.72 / 7.18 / 8.26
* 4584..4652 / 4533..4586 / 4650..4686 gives -2.94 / 7.93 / 8.23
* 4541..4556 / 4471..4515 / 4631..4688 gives 0.31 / 7.92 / 8.26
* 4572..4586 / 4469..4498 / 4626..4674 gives 0.03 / 7.55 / 8.33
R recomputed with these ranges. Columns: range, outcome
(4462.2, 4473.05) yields 6.73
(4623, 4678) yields 8.35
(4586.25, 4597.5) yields 8.29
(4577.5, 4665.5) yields 8.39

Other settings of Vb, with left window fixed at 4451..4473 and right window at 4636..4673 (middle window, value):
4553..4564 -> -0.16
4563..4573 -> -0.12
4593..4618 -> -0.11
